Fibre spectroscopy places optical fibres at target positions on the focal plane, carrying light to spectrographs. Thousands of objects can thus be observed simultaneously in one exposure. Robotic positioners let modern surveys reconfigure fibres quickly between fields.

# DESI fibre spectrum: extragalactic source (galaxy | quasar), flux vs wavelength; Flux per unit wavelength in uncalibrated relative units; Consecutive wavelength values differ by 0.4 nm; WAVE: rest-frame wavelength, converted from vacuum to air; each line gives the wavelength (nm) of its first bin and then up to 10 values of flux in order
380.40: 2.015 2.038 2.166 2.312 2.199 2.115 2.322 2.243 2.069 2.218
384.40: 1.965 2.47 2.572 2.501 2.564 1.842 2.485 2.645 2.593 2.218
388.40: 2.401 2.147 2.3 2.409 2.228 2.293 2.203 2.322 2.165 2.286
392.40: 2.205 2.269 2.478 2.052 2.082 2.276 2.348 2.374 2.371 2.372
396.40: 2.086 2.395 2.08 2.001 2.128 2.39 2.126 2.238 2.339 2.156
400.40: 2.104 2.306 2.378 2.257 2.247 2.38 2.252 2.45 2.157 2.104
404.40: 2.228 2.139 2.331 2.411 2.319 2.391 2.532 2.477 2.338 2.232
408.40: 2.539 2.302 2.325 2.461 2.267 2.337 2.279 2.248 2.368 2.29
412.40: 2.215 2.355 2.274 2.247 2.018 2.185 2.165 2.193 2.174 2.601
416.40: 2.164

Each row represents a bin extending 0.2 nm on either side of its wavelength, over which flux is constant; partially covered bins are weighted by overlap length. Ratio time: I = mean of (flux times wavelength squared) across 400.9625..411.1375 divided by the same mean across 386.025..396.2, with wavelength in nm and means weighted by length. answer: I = 1.09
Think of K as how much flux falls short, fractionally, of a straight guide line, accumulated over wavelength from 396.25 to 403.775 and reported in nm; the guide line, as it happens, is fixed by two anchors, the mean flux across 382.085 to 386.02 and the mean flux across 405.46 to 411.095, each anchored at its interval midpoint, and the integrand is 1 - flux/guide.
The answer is 0.34 nm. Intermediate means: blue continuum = 2.29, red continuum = 2.37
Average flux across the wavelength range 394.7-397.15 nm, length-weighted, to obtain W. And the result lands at 2.31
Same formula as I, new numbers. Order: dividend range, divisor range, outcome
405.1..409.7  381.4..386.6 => 1.19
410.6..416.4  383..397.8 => 1.11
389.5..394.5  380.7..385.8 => 1.04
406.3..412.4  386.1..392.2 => 1.13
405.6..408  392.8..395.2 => 1.13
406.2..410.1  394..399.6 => 1.13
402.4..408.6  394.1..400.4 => 1.08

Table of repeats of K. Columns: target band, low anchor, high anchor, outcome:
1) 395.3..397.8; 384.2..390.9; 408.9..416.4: 0.10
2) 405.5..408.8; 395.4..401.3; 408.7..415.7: -0.22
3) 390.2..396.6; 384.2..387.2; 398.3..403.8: 0.15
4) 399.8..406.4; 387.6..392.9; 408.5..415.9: 0.02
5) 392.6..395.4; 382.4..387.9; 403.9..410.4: 0.08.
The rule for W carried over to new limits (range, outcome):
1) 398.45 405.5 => 2.25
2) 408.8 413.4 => 2.31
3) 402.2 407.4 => 2.32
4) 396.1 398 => 2.15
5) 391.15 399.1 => 2.24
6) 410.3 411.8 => 2.31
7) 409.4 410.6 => 2.35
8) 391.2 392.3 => 2.24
